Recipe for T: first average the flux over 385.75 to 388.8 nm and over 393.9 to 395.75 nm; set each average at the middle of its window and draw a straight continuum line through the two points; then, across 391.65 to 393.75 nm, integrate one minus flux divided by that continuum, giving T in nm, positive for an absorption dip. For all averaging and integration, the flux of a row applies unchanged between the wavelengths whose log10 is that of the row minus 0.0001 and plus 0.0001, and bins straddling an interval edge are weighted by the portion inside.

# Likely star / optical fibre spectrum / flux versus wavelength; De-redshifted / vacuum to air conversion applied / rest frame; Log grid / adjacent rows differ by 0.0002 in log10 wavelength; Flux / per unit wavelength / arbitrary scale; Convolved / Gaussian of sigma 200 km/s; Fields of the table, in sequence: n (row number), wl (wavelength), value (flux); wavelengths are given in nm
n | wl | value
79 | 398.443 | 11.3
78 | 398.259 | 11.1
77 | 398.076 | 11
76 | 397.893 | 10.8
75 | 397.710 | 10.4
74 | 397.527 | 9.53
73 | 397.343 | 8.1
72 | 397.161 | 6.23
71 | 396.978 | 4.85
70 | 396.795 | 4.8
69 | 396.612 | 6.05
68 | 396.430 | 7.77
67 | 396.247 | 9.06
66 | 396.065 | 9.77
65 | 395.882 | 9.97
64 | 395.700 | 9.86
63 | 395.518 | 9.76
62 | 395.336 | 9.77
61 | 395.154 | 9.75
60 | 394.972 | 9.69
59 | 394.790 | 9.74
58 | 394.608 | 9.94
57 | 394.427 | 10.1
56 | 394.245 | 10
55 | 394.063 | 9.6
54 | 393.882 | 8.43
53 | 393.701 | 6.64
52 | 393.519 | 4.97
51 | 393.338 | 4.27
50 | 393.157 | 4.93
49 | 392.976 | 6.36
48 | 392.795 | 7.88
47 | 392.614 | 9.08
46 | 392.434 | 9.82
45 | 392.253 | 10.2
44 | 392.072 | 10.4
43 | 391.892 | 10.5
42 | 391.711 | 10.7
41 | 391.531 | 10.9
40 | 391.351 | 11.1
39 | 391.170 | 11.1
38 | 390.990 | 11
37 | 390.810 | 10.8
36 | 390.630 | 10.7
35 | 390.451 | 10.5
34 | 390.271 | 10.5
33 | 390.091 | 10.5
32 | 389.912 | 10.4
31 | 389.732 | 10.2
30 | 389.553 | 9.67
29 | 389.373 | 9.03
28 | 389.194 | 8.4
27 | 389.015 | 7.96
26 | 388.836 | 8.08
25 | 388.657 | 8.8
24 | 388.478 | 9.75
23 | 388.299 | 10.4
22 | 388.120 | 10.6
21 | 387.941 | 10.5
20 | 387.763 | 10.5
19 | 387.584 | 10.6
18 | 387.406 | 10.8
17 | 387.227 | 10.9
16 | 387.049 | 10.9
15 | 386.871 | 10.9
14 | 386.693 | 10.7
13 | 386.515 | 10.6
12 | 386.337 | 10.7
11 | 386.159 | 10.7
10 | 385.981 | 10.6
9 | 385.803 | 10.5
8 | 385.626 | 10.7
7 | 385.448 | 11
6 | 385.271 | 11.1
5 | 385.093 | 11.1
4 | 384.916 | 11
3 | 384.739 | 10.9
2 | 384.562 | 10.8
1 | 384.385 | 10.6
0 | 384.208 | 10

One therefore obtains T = 0.42 nm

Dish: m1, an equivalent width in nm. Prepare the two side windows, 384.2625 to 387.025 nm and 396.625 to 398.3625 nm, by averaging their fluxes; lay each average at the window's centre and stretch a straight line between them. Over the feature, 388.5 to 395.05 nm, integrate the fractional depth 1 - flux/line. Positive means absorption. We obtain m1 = 0.22 nm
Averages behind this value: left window 10.8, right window 8.44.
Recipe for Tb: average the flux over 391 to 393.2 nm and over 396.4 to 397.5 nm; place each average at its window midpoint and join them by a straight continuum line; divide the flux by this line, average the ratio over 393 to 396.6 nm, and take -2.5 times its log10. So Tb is -0.116 mag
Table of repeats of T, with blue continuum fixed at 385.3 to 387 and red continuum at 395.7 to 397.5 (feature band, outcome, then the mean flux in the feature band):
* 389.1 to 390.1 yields 0.006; 9.63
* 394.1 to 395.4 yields -0.270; 9.84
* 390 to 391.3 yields -0.189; 10.7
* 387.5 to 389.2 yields 0.080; 9.61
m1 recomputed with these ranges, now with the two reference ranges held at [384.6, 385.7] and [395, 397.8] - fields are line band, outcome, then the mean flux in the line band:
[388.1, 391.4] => -0.017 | 9.95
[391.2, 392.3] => -0.141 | 10.7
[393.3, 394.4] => 0.164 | 7.62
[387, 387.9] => -0.024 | 10.7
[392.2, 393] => 0.042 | 8.79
